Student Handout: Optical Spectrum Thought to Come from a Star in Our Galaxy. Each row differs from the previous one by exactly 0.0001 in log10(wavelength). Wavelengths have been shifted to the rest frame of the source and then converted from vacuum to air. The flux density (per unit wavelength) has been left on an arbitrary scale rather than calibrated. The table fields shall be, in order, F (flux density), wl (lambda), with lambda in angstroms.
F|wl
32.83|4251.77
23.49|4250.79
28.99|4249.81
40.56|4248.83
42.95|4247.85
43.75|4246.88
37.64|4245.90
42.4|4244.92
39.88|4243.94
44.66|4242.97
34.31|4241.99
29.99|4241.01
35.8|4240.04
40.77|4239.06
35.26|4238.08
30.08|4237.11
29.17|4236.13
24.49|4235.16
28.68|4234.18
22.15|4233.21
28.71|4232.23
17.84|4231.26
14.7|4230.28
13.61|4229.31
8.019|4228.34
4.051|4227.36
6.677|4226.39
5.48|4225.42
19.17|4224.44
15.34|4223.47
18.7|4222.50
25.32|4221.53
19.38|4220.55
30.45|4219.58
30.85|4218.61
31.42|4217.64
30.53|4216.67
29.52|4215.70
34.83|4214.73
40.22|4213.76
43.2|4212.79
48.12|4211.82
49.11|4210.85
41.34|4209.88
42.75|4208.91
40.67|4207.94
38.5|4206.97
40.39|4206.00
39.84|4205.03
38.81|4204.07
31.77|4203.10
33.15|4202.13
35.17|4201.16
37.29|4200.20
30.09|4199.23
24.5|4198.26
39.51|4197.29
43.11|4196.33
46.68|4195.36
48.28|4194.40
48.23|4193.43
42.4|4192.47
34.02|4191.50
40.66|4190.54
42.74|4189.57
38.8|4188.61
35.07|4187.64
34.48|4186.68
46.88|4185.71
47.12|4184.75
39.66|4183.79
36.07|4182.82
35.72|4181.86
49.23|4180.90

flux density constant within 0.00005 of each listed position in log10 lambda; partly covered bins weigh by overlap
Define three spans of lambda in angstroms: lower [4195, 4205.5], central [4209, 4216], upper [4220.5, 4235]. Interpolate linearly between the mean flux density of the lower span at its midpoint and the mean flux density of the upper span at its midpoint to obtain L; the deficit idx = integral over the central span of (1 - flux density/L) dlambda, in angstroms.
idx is -3.5 angstroms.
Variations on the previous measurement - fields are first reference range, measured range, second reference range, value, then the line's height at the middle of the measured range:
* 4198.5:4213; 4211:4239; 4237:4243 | 9.1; 37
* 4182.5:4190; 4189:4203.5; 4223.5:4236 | -1.6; 34.7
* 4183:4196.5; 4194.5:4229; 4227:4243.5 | 3.6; 34.3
